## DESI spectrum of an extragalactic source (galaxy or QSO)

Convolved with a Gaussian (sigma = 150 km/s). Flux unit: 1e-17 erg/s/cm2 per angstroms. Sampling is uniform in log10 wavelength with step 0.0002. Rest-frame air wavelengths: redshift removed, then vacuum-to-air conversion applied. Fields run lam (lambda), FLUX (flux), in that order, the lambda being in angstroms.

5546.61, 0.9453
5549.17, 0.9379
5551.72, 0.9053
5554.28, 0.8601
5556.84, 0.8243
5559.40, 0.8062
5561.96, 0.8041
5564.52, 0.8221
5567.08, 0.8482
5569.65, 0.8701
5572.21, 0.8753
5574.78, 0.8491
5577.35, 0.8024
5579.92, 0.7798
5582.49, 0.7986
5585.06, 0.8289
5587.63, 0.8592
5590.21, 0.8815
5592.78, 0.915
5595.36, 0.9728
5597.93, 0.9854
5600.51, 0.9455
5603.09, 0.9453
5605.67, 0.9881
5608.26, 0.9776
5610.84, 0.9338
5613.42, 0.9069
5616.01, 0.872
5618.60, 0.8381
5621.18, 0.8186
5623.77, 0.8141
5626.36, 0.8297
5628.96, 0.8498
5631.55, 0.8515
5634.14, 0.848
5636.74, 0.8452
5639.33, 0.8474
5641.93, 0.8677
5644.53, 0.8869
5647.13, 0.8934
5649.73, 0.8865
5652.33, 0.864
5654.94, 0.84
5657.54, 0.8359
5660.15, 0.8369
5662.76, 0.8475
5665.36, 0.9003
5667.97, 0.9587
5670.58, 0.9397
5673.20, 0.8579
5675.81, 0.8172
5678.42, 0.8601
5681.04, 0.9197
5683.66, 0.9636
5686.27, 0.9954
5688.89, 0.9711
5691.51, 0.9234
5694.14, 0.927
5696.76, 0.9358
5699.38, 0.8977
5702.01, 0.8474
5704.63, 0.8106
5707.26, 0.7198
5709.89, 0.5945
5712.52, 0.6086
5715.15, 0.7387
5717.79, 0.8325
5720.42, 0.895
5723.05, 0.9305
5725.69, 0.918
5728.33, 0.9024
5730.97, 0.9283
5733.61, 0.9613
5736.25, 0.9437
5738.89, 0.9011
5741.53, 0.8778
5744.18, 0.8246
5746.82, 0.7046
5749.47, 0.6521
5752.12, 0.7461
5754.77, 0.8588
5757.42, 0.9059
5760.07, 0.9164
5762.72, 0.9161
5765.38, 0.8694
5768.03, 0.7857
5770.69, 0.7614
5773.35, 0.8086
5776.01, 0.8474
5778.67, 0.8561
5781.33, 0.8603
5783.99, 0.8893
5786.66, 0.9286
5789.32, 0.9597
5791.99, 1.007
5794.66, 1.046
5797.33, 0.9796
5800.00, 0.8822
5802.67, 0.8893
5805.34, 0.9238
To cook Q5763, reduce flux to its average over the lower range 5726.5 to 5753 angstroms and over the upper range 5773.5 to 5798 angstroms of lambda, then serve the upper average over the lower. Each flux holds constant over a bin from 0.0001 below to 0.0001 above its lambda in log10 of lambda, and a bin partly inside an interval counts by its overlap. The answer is 1.1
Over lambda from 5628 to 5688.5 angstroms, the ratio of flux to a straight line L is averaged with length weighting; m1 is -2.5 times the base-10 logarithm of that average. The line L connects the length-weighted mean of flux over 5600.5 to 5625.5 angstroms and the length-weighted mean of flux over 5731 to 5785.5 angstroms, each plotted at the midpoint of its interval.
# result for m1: 0.00 mag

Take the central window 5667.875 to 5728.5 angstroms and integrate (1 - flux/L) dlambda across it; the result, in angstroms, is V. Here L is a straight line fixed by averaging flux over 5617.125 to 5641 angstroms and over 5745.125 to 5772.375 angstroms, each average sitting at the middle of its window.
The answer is -2.8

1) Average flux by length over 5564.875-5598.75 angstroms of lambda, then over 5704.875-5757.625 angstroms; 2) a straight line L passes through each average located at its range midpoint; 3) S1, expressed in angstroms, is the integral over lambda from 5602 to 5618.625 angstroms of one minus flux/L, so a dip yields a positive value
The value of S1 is -1.43 angstroms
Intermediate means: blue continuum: 0.864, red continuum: 0.82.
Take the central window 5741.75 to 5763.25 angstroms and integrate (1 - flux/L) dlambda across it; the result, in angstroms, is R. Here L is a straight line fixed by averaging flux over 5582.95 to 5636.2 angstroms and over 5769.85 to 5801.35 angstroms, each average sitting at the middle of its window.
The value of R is 2.1 angstroms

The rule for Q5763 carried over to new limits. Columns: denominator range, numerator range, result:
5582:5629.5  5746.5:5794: 0.95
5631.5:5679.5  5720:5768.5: 1.00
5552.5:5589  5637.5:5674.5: 1.05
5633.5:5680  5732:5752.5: 0.96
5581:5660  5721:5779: 0.97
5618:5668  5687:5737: 1.00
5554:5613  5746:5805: 0.99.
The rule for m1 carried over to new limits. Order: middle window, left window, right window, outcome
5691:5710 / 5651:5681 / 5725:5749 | 0.04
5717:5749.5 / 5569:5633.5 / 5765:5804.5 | 0.02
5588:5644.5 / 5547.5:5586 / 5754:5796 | -0.05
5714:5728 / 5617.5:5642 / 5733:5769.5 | -0.03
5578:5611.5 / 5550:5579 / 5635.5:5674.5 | -0.06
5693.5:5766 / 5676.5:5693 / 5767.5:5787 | 0.06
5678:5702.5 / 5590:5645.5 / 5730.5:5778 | -0.08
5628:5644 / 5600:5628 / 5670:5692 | 0.06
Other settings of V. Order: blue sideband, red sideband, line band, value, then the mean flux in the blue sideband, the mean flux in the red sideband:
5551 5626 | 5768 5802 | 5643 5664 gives 0.5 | 0.873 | 0.897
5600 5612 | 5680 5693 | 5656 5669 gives 1.1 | 0.959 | 0.955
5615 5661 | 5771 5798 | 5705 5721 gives 2.8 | 0.851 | 0.911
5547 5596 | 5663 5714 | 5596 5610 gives -1.8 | 0.855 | 0.865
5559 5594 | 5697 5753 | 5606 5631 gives -1.2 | 0.839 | 0.824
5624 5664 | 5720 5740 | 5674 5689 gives -0.5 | 0.854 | 0.924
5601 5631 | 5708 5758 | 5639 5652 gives -0.1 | 0.889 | 0.825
